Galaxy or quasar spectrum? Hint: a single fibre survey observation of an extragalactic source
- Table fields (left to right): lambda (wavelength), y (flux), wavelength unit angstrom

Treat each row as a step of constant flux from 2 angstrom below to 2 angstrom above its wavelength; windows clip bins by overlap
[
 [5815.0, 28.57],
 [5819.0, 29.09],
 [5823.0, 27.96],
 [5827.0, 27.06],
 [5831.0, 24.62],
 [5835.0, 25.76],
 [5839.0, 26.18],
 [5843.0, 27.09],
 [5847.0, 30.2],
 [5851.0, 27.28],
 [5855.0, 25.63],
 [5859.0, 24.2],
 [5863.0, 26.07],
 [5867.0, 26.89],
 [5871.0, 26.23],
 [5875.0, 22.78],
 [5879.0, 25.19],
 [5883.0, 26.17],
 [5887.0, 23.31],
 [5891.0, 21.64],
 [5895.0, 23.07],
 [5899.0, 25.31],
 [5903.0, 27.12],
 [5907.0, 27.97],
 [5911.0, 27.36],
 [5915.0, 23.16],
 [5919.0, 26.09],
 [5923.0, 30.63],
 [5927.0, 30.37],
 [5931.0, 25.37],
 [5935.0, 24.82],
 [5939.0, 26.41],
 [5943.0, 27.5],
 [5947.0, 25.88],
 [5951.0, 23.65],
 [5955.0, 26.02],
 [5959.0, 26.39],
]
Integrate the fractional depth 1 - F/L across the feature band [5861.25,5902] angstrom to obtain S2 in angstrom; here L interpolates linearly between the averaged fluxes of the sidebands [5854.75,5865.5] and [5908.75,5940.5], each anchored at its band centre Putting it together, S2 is 1.7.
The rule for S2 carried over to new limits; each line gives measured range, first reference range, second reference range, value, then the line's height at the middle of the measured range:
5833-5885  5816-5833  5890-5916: 0.5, 26.4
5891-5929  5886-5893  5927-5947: -3.7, 24.1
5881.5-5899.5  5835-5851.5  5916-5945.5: 2.4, 27.3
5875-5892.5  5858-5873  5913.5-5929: 1.7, 26.5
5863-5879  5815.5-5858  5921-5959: 0.9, 27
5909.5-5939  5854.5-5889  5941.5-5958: -1.4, 25.6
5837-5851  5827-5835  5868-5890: -1.4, 25.3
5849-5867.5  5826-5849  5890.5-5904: 0.0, 26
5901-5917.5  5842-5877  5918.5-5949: 0.3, 26.9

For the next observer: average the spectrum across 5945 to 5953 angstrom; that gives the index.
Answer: 24.8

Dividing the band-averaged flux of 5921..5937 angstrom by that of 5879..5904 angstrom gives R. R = 1.14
